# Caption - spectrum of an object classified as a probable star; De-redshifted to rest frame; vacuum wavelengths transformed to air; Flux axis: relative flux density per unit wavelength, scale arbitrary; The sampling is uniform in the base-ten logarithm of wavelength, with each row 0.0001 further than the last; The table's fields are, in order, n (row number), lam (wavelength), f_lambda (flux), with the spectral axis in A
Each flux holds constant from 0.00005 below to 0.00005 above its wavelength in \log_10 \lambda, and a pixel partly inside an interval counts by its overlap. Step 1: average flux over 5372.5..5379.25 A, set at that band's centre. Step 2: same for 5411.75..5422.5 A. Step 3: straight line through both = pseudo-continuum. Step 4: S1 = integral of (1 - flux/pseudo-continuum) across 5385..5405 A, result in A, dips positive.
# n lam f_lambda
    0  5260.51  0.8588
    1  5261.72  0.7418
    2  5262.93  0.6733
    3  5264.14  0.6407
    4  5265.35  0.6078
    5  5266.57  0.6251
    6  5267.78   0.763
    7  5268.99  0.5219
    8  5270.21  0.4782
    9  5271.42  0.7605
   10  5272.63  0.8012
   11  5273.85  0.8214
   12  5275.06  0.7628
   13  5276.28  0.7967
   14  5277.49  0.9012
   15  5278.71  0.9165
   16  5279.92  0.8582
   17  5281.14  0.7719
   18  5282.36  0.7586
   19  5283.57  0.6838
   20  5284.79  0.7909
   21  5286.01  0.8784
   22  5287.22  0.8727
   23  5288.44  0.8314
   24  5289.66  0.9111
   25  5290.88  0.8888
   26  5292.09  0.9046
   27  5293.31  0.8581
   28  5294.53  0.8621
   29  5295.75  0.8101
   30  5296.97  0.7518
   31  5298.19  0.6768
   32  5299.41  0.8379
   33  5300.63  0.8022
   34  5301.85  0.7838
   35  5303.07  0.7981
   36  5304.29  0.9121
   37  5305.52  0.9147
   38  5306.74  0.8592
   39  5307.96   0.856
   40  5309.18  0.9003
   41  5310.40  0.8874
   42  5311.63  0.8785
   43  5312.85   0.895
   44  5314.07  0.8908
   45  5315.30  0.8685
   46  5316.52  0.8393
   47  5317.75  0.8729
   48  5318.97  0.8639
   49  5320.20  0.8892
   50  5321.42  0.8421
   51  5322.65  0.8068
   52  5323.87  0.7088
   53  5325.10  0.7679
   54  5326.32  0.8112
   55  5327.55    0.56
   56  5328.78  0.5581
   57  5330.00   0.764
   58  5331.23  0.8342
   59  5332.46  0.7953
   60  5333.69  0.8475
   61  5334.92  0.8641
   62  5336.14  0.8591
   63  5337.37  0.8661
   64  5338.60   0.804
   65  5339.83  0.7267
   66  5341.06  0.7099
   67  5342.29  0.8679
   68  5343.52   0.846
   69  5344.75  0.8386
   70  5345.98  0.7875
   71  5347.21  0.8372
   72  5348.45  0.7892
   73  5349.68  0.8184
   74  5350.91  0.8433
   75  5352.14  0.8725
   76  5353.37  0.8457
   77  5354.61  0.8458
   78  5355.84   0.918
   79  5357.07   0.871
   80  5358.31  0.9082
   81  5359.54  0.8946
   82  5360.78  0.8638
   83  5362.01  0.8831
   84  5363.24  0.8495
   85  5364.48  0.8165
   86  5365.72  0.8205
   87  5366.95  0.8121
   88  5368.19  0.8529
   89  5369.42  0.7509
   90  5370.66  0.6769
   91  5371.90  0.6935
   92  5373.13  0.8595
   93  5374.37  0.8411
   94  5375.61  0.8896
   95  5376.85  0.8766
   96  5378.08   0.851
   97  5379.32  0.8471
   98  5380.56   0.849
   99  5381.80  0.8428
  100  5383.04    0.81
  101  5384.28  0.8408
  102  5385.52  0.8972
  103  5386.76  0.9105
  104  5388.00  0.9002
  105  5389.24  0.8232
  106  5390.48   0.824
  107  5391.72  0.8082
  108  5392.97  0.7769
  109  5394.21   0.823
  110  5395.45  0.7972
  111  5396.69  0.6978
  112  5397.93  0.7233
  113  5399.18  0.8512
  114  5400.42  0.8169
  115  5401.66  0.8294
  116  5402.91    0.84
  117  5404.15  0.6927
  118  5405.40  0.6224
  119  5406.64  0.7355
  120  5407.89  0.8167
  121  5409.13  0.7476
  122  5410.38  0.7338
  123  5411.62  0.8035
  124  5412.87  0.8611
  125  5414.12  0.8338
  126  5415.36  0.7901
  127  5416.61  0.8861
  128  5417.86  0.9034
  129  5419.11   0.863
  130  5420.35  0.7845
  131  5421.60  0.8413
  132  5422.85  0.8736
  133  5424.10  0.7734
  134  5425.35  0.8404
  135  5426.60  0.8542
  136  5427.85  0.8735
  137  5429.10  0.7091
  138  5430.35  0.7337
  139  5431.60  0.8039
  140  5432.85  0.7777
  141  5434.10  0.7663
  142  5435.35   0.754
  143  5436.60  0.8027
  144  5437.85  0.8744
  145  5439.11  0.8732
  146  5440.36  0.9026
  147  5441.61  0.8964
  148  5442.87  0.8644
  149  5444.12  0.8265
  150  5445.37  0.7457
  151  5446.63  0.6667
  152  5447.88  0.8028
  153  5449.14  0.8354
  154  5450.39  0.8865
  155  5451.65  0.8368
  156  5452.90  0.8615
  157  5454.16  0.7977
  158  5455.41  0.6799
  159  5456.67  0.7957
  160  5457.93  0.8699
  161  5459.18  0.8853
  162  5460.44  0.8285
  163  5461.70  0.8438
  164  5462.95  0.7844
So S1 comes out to 1.0 A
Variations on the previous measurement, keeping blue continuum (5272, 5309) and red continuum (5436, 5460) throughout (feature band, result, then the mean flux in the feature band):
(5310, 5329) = 0.4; 0.813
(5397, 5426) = 0.9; 0.802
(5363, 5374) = 0.5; 0.791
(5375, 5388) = -0.6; 0.863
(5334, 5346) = 0.1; 0.82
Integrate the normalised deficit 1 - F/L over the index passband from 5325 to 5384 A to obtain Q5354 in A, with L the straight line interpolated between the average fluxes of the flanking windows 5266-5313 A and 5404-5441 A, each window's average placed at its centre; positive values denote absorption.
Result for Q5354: -0.8 A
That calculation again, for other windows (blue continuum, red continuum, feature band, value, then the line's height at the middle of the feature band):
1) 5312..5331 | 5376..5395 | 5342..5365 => -0.9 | 0.822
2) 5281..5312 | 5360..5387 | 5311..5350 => 1.1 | 0.834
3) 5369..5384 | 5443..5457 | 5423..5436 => 0.2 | 0.802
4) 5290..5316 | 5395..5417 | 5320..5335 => 1.2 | 0.834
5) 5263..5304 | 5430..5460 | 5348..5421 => -1.9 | 0.802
